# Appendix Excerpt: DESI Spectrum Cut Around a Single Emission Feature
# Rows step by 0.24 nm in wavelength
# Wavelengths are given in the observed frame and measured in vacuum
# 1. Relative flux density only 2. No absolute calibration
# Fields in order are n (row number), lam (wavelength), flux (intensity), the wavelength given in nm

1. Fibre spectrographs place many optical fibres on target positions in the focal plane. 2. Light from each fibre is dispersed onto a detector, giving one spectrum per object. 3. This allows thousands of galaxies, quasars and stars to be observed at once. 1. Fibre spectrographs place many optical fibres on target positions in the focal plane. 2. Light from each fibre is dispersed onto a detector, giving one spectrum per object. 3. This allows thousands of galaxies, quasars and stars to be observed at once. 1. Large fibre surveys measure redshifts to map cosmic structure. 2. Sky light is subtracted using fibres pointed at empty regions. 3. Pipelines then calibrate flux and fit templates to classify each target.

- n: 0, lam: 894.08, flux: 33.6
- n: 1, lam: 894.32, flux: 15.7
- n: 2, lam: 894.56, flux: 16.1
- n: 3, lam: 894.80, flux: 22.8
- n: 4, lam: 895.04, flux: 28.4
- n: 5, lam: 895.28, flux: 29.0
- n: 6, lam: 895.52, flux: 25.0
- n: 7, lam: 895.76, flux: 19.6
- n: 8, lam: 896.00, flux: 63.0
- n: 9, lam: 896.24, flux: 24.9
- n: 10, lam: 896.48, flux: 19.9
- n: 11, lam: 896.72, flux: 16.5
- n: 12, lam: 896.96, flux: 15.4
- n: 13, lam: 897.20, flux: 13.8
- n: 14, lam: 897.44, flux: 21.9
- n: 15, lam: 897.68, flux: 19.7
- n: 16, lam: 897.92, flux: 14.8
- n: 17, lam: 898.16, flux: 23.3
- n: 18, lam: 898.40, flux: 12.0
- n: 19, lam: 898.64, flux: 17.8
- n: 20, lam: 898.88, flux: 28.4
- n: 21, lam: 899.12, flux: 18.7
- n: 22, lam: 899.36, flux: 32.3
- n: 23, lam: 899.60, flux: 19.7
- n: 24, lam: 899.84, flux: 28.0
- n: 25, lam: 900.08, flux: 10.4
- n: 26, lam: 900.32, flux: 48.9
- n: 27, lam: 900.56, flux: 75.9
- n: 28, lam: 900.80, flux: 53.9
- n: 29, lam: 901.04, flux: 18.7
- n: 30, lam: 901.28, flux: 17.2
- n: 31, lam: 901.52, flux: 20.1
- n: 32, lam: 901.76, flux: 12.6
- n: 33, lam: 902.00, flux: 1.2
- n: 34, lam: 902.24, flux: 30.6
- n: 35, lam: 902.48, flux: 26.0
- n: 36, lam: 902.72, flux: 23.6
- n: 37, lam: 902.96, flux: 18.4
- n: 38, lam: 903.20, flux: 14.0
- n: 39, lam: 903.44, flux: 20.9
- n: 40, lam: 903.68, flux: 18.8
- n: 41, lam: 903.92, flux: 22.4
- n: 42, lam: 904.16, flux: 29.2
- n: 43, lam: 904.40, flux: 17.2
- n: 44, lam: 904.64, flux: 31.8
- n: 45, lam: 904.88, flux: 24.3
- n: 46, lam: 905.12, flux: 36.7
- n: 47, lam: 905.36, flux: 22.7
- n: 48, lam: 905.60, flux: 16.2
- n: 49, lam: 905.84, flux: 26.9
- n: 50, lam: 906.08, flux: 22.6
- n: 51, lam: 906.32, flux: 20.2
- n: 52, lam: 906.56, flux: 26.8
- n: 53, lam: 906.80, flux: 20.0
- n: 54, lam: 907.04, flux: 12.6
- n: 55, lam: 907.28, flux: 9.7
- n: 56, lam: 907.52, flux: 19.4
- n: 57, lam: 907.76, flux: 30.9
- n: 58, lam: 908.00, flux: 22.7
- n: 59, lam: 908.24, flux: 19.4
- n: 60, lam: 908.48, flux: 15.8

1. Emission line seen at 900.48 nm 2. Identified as H-gamma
